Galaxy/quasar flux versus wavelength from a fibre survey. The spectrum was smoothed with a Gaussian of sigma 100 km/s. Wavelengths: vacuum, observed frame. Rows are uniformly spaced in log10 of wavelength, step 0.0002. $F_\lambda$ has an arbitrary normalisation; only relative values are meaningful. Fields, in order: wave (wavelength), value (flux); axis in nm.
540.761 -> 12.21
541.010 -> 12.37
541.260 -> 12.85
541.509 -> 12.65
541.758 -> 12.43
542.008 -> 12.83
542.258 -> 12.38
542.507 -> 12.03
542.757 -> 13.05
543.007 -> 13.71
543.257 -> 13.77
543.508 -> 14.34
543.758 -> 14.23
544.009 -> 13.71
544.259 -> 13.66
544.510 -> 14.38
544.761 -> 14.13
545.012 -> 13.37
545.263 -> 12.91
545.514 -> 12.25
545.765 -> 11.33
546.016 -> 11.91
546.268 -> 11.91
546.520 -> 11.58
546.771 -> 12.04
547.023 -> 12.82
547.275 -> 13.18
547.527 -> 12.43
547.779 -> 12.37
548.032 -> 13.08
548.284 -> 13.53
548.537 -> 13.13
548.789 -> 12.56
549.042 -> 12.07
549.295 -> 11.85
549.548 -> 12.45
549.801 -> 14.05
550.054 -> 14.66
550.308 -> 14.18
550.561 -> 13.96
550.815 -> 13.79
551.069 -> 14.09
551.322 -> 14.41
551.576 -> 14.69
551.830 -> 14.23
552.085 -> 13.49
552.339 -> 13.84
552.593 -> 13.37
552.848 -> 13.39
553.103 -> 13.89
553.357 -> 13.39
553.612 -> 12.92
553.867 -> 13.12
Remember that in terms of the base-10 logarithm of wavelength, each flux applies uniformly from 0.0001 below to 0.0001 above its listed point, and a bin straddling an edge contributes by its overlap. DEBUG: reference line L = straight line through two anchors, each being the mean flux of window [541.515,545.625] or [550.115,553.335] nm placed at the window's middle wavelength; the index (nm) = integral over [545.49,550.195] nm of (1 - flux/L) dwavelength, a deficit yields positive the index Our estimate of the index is 0.36 nm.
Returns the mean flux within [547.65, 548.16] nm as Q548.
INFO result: 12.7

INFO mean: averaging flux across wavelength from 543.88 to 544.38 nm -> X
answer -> 13.7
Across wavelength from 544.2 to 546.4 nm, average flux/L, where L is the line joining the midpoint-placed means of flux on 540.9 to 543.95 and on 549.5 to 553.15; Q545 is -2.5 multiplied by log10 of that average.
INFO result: 0.04 mag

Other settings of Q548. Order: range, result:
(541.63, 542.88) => 12.5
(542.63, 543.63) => 13.7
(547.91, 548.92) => 13.1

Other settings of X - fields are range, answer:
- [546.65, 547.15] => 12.4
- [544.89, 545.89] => 12.5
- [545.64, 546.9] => 11.8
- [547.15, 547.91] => 12.7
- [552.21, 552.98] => 13.5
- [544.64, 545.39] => 13.5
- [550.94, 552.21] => 14.2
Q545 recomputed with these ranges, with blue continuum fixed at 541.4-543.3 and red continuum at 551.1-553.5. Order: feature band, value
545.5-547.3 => 0.10 mag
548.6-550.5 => 0.03 mag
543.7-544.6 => -0.08 mag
